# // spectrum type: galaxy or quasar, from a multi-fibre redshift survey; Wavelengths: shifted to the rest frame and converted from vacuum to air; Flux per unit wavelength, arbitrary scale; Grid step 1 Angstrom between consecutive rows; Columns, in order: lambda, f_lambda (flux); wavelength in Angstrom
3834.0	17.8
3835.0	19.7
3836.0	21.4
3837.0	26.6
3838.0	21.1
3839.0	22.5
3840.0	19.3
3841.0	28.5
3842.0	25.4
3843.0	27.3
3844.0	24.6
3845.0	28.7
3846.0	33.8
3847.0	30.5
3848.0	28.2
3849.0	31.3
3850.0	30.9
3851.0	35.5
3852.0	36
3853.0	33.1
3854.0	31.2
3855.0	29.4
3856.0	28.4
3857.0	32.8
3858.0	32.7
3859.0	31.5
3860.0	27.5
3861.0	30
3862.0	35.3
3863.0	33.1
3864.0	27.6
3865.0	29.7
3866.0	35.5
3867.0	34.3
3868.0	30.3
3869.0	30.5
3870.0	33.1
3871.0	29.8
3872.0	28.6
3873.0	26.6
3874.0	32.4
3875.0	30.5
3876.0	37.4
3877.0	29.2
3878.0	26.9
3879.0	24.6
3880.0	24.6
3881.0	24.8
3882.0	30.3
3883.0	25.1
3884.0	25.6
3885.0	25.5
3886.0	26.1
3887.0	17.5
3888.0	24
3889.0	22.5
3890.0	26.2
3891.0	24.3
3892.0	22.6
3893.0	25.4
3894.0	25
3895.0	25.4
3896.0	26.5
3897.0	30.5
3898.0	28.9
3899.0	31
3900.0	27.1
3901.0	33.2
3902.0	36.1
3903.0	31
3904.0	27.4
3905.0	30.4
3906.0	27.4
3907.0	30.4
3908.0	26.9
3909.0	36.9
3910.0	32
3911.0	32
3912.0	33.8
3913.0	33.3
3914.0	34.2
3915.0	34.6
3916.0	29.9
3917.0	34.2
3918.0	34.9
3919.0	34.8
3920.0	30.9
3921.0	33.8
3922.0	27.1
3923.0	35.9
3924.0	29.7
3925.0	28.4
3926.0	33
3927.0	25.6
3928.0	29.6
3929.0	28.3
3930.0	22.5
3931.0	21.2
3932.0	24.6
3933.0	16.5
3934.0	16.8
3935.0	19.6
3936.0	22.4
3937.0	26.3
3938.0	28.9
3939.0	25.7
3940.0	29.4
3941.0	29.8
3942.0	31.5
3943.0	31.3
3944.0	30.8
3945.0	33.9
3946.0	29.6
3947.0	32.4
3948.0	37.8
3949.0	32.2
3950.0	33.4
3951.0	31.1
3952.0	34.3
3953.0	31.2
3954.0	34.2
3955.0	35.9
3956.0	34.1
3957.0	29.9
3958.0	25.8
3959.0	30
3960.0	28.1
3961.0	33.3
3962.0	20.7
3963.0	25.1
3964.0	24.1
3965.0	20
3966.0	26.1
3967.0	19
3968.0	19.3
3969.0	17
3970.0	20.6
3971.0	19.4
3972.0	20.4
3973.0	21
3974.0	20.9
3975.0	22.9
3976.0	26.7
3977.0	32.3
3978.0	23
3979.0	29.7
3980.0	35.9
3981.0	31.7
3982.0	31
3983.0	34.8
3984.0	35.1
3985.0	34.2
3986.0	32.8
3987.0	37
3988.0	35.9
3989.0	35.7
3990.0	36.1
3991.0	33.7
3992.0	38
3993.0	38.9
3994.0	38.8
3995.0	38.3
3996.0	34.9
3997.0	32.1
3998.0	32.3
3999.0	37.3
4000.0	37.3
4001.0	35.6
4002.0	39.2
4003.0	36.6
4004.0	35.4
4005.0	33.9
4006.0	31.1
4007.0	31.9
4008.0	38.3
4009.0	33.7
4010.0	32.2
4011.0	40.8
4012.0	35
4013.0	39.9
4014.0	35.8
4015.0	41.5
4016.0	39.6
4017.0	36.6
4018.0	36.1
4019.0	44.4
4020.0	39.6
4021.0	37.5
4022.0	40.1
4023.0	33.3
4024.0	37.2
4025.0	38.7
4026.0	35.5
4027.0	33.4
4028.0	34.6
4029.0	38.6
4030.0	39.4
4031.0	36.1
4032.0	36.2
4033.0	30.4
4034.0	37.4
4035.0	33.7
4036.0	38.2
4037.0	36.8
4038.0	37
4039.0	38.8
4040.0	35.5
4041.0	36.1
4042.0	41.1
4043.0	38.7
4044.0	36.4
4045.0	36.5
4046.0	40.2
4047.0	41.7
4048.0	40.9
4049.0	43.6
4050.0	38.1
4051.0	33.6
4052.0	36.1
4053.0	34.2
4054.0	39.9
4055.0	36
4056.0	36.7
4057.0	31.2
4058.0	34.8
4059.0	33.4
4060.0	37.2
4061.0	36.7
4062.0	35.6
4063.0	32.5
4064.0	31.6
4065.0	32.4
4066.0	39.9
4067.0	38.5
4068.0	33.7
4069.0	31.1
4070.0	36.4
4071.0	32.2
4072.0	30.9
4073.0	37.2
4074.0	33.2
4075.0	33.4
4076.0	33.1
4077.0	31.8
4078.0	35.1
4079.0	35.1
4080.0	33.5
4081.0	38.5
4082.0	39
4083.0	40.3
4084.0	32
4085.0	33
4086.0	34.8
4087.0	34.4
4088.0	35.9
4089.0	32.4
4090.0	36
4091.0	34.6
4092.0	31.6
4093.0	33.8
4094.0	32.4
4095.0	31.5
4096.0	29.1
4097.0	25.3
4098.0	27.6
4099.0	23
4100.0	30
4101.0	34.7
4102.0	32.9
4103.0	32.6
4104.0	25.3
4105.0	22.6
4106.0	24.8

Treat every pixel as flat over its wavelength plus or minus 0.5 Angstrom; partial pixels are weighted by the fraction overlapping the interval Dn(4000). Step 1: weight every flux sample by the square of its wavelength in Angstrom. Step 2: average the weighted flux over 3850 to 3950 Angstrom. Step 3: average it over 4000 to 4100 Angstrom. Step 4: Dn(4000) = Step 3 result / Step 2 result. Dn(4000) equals 1.31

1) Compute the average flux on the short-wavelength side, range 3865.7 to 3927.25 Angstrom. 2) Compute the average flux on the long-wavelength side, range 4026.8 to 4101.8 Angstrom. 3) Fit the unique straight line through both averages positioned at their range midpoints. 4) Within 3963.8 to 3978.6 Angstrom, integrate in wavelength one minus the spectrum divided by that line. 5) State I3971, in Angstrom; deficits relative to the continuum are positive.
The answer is 4.52 Angstrom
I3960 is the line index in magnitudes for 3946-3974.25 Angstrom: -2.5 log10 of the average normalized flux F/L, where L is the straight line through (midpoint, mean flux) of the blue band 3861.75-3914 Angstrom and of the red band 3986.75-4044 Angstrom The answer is 0.22 mag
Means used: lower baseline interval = 29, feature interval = 27.1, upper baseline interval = 36.6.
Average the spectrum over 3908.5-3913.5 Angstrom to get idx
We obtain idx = 33.6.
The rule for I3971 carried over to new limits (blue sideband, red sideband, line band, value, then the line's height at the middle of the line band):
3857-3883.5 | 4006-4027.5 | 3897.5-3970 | 8.7 Angstrom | 33.1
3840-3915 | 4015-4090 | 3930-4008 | 7.5 Angstrom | 32.9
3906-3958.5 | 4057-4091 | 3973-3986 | 0.8 Angstrom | 31.6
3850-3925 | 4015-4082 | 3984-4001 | -0.9 Angstrom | 34.1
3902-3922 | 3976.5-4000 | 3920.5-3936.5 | 3.2 Angstrom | 32.5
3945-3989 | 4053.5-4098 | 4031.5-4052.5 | -3.2 Angstrom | 32.5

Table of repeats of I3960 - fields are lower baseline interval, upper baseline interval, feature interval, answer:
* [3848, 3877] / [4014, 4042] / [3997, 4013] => 0.03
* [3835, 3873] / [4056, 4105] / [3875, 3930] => 0.04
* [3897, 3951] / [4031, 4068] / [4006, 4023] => -0.08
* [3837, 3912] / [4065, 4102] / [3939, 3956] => -0.06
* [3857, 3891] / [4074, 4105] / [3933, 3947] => 0.11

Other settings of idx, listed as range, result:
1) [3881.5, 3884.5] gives 27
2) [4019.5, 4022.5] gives 39.1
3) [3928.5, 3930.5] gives 25.4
